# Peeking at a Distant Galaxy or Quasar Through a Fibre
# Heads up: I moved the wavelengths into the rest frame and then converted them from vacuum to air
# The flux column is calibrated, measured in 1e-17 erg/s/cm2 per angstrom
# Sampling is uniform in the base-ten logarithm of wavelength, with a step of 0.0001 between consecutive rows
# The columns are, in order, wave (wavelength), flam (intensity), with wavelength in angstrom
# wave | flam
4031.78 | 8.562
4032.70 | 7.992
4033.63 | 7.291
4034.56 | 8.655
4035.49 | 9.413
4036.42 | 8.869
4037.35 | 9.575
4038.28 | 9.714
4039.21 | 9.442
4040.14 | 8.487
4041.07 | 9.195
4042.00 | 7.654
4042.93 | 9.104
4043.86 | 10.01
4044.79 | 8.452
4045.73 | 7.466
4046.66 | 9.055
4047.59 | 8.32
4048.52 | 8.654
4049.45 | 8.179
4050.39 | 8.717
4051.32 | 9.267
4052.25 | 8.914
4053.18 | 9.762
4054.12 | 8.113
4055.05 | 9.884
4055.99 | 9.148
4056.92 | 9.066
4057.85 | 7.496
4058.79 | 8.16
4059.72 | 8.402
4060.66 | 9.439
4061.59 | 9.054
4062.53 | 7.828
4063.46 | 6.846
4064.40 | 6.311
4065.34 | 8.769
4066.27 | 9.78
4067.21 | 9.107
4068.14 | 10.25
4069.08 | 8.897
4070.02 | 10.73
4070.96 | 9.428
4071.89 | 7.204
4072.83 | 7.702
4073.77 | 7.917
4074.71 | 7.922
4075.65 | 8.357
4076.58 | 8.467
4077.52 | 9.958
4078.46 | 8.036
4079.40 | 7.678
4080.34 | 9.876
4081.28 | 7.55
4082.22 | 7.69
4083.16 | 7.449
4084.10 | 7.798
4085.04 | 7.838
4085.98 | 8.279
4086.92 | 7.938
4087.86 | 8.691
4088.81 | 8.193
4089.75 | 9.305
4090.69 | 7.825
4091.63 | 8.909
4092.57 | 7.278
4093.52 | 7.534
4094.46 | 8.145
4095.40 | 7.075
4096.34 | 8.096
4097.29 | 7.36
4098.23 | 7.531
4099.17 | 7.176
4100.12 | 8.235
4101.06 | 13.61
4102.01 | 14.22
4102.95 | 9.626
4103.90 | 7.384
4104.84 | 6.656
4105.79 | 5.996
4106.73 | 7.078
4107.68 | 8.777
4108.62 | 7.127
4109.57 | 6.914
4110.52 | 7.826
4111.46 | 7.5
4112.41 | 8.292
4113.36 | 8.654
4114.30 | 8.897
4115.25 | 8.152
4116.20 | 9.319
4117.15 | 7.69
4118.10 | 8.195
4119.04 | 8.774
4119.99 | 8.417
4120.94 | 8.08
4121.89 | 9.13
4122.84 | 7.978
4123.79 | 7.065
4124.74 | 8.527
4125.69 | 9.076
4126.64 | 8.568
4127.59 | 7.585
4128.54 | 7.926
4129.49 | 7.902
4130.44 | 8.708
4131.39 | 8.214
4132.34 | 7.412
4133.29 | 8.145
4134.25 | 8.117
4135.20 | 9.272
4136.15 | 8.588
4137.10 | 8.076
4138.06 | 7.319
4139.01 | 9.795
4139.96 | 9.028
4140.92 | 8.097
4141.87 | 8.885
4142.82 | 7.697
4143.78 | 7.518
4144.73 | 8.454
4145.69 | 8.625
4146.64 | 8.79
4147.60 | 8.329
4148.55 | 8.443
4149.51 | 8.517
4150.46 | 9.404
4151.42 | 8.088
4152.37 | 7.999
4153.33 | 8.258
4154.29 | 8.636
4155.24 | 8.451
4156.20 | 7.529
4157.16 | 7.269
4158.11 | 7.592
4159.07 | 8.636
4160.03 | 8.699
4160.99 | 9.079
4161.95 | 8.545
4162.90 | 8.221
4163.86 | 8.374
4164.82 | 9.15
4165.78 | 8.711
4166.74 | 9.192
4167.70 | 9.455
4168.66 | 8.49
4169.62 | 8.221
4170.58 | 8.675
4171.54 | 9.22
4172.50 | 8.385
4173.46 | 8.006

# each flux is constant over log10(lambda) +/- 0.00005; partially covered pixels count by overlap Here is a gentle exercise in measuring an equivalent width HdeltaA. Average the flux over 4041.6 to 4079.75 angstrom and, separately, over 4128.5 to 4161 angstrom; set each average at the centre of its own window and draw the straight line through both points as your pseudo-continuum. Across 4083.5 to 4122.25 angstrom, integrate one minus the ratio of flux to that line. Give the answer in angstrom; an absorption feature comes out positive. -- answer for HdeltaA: 0.9 angstrom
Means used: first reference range 8.63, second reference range 8.32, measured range 8.28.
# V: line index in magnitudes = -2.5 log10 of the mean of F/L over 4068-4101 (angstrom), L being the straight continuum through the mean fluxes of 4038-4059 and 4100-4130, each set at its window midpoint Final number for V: 0.04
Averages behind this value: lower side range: 8.79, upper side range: 8.41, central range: 8.28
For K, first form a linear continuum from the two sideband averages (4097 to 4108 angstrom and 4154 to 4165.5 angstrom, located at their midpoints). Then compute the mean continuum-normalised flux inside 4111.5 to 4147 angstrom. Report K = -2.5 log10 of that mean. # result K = 0.02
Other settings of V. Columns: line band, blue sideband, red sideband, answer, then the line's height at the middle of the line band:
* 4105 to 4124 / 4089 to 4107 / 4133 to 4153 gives 0.06 mag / 8.4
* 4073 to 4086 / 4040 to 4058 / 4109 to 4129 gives 0.04 mag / 8.53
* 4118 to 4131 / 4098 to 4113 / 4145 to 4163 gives 0.01 mag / 8.38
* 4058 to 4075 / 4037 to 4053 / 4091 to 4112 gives 0.01 mag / 8.6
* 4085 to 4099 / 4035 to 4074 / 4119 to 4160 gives 0.07 mag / 8.56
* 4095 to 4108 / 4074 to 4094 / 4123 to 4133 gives -0.04 mag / 8.17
